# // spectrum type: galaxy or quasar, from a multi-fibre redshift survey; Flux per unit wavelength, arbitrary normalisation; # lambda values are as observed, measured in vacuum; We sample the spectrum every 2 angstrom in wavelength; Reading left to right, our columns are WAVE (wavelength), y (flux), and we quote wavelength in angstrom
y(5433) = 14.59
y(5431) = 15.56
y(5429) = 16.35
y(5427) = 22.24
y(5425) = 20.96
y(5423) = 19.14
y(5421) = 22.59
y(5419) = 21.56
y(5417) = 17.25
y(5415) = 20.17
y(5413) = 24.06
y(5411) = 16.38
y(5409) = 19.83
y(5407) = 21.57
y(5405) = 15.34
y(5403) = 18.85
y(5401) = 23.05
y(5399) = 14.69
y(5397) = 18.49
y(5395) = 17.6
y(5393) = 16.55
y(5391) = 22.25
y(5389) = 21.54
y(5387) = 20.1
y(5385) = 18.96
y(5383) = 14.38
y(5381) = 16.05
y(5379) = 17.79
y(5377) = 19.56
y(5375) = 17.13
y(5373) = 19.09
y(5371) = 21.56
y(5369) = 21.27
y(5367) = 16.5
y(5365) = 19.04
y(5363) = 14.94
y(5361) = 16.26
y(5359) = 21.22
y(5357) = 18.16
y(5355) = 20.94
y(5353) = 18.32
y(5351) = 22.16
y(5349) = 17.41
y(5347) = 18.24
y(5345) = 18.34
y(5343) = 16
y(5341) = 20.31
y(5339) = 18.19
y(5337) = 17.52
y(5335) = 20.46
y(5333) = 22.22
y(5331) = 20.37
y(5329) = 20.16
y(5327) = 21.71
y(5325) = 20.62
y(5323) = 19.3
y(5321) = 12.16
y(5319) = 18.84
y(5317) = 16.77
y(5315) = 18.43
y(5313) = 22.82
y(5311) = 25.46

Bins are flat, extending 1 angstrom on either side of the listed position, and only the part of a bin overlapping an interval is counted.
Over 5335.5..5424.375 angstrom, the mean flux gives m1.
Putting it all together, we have 18.9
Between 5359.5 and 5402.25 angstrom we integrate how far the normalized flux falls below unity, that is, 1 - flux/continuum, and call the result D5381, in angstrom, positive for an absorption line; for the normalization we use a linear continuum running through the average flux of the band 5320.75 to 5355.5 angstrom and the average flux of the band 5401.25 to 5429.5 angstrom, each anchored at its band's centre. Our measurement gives 2.5 angstrom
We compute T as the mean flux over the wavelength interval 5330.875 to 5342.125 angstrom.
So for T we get 19.8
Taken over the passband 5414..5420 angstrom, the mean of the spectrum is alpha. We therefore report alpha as 19.7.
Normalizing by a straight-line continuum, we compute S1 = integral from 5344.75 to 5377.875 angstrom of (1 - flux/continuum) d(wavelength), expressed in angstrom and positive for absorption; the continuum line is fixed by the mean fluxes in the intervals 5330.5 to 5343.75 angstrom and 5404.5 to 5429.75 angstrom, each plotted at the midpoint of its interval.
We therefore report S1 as 1.1 angstrom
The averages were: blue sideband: 19.3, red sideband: 19.9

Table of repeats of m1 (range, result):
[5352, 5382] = 18.5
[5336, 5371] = 18.6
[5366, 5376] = 19.1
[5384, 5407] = 19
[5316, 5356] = 19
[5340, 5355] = 18.8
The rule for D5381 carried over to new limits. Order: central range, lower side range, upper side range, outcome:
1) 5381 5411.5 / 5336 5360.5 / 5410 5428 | 2.1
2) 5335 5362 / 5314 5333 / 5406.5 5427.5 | 0.8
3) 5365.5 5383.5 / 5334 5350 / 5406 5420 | 0.8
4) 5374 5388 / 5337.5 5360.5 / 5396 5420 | 1.0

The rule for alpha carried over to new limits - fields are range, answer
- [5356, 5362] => 18.5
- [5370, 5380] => 19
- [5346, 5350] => 17.8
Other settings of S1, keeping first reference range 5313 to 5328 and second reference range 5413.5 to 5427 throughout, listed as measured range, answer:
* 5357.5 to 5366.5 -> 0.7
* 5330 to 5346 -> -0.2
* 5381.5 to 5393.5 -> 0.6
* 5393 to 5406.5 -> 1.4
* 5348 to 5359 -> -0.2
